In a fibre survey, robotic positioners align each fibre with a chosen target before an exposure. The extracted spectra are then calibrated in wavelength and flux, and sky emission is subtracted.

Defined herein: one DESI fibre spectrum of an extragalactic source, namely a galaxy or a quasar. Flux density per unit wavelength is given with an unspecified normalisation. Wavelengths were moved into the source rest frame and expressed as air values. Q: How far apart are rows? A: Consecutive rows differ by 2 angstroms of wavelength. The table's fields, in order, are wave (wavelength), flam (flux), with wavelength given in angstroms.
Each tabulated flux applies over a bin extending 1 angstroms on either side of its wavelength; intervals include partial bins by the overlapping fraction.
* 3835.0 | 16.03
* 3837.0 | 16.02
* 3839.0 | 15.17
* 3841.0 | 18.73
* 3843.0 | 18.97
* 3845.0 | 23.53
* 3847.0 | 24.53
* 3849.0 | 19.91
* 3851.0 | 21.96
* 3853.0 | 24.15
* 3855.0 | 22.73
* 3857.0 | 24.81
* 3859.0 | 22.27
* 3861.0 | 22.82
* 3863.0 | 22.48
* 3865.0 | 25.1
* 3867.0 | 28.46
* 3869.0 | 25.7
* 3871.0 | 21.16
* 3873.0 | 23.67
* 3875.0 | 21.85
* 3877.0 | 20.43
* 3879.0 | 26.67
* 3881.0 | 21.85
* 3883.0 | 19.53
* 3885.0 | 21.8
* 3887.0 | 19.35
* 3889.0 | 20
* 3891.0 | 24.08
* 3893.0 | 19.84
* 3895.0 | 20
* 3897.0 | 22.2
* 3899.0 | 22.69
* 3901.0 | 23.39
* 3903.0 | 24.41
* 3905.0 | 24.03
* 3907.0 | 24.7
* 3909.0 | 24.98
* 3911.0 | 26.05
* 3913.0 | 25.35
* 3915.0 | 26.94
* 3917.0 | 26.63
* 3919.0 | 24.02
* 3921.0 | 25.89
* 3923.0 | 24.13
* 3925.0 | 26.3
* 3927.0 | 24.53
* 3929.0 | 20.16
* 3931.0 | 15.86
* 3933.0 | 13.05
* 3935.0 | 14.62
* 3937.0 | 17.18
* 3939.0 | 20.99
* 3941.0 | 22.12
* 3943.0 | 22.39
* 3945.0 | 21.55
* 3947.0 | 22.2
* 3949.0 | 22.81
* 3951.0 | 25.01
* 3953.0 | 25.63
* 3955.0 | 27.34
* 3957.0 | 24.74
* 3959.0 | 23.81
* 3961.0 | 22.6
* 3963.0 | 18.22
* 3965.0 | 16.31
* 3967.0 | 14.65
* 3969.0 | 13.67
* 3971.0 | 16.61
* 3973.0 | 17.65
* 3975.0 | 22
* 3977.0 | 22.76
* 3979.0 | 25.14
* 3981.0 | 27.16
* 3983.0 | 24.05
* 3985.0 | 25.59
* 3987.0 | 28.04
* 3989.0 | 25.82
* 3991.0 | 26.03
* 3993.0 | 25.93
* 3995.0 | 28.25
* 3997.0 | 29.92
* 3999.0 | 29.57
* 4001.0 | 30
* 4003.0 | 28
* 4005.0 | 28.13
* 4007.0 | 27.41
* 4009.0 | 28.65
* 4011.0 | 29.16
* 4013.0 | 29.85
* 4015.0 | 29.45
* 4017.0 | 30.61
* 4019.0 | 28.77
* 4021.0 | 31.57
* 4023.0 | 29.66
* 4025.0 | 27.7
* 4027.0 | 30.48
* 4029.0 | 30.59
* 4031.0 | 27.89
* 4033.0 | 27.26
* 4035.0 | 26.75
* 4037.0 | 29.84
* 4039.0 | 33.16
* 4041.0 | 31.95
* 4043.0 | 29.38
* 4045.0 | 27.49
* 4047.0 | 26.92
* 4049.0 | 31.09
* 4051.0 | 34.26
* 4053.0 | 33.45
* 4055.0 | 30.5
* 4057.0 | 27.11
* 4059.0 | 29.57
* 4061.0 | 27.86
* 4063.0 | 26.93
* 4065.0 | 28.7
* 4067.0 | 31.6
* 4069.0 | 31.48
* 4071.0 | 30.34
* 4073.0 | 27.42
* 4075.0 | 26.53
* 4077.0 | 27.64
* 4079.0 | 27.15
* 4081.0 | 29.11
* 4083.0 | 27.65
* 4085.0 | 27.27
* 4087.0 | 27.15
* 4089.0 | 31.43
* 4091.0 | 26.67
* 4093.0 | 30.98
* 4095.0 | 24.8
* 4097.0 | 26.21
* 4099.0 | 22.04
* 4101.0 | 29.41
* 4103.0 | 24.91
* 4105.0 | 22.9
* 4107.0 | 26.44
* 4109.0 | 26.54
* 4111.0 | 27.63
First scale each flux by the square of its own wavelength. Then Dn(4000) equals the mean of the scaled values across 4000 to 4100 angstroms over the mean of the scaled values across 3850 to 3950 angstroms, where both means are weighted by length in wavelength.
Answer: 1.4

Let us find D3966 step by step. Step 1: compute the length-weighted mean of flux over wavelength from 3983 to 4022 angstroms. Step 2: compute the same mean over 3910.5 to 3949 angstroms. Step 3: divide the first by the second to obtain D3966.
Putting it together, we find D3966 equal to 1.3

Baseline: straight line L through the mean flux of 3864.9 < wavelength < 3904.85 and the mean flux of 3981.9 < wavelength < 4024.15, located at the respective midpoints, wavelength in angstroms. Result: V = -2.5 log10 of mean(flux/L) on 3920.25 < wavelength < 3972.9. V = 0.223 mag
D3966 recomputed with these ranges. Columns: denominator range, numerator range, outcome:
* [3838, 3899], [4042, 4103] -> 1.29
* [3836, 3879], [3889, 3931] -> 1.07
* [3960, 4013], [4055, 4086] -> 1.17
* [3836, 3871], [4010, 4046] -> 1.33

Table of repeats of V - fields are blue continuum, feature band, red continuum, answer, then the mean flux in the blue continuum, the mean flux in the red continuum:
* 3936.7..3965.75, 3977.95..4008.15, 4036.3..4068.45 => -0.07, 22.4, 30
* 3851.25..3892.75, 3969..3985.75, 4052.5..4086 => 0.18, 22.9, 28.8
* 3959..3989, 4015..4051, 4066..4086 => -0.16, 21.3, 28.6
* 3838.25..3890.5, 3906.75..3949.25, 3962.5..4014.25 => 0.05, 22.3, 24.6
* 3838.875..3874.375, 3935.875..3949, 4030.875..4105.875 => 0.19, 22.7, 28.5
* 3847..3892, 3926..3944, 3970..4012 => 0.28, 22.8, 26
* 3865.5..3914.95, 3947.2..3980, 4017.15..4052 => 0.24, 23.1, 29.7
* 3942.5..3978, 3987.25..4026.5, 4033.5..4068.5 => -0.13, 21.1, 29.8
